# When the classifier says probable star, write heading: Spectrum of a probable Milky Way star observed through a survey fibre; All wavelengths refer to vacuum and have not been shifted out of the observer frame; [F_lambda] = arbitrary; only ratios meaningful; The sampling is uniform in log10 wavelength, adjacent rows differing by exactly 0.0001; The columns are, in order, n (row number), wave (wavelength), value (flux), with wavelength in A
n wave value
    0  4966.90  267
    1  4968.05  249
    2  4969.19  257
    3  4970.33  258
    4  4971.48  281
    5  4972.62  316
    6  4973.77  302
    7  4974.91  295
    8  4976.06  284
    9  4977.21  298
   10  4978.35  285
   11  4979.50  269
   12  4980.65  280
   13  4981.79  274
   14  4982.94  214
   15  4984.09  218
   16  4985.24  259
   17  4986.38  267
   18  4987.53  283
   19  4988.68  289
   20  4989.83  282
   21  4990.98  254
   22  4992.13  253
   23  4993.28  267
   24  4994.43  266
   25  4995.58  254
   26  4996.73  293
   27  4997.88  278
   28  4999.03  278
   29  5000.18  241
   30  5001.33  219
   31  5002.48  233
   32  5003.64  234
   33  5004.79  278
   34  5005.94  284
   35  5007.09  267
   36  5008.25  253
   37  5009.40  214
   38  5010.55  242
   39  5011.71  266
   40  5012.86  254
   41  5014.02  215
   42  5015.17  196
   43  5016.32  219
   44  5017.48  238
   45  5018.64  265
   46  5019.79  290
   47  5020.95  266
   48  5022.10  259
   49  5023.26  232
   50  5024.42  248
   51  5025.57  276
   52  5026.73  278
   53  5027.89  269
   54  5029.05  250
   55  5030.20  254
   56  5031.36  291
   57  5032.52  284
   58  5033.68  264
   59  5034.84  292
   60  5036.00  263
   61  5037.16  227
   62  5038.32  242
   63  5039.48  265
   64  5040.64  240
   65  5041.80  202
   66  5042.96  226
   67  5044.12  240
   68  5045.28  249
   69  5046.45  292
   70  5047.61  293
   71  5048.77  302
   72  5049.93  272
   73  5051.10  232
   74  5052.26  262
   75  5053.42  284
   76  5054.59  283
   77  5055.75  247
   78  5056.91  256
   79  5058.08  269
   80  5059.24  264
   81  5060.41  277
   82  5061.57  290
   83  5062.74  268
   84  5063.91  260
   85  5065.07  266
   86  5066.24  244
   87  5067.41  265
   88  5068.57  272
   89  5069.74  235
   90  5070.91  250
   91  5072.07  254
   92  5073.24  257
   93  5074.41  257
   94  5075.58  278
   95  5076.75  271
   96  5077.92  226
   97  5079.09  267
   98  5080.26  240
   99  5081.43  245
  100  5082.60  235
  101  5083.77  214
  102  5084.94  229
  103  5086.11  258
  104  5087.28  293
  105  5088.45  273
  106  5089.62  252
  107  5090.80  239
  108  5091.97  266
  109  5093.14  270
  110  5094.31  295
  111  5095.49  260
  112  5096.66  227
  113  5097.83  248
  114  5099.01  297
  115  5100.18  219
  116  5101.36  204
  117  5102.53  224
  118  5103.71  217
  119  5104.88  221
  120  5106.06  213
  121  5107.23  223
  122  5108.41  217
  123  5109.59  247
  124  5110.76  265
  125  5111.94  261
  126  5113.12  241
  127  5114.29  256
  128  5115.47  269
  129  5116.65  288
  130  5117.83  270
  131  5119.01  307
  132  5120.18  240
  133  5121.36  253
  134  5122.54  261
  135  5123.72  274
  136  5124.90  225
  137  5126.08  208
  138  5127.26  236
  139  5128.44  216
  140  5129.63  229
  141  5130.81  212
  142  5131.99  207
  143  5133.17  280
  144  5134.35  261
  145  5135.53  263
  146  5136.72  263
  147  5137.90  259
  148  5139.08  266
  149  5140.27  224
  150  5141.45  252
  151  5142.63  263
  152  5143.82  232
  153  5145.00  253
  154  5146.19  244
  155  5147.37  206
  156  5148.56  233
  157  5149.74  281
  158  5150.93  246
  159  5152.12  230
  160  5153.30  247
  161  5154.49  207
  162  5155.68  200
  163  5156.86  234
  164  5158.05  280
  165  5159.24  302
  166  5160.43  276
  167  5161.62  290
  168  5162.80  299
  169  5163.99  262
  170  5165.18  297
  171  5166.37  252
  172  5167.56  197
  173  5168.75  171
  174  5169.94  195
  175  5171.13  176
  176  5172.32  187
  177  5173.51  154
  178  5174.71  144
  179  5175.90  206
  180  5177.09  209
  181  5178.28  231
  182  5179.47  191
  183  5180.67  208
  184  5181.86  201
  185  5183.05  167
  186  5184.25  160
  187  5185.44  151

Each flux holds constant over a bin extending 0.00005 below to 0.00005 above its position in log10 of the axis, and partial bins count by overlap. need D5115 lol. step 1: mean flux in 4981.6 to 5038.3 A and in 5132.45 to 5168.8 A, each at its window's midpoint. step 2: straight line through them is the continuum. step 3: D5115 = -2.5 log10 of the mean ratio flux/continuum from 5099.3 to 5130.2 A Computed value 0.05 mag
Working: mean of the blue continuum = 257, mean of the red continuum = 252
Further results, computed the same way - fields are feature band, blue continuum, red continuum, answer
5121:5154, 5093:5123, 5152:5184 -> -0.04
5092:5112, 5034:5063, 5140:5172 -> 0.04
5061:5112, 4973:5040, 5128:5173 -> 0.00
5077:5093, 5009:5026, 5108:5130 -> 0.00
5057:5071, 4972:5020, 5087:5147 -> -0.04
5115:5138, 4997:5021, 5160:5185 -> -0.13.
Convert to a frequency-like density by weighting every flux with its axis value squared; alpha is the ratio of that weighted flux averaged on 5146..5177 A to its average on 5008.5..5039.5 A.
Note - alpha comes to 0.96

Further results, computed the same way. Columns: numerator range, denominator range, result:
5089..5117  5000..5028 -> 1.02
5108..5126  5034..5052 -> 1.03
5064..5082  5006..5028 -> 1.04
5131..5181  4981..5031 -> 0.98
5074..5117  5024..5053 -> 0.97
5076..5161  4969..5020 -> 1.00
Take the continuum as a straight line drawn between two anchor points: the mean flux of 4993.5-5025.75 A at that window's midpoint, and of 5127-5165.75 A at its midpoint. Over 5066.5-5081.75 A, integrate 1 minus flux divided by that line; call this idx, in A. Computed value -0.2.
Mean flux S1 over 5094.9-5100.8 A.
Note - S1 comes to 250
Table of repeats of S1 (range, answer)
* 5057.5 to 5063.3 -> 274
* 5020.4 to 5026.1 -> 256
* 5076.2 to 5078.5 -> 248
